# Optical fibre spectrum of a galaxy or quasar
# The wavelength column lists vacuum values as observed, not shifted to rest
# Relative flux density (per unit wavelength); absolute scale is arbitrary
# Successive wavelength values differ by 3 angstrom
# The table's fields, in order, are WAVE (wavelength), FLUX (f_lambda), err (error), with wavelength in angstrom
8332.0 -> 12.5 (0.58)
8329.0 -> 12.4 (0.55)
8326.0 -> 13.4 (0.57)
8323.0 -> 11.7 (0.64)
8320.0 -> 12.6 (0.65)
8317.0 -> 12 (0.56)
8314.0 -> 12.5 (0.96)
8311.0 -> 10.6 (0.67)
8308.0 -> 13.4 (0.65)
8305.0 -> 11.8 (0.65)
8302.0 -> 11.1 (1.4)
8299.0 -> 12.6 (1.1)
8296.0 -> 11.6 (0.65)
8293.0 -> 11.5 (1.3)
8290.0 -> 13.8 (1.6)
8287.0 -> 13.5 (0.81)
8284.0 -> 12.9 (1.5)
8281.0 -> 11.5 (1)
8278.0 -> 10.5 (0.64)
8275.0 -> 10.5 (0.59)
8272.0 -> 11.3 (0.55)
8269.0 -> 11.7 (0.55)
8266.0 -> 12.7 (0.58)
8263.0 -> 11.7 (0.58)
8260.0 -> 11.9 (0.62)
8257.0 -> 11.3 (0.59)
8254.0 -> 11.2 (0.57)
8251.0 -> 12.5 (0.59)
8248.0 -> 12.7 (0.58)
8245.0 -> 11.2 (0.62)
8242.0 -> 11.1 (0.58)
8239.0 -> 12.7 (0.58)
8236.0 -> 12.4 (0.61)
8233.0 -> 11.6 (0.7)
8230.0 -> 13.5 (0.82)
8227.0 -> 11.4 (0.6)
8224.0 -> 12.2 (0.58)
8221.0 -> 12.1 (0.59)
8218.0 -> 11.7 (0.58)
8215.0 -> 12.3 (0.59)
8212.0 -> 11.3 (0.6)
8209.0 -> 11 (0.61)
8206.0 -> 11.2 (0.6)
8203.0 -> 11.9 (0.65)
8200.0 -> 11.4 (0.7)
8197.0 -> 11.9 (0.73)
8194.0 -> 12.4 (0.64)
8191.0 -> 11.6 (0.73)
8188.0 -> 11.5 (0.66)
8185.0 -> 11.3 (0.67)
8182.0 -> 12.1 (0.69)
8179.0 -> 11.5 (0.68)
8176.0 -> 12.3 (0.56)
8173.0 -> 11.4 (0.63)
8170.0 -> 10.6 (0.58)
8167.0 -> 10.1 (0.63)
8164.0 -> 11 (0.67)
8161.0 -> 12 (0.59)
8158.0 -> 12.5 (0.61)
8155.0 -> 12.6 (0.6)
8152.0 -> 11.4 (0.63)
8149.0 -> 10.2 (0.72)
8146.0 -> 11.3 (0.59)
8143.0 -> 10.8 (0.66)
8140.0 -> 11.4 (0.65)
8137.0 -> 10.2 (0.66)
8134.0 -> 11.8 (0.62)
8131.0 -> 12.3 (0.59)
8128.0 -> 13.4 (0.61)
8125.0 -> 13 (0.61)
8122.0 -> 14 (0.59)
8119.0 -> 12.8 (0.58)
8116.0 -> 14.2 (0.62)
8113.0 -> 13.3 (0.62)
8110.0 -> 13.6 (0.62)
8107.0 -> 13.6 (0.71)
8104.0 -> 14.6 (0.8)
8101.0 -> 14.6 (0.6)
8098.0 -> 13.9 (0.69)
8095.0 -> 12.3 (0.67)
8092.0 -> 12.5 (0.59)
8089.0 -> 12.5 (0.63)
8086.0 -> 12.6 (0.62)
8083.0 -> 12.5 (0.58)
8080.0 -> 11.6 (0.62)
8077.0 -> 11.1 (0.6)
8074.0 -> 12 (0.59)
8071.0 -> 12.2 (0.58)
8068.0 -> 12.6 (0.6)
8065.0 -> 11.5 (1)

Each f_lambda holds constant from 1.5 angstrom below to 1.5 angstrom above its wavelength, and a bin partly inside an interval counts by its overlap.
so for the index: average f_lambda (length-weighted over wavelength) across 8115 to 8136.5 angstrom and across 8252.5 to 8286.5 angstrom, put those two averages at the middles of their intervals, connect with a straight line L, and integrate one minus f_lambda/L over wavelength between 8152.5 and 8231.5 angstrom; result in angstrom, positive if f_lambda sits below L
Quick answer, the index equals 3.80 angstrom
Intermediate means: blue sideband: 12.9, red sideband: 11.6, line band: 11.7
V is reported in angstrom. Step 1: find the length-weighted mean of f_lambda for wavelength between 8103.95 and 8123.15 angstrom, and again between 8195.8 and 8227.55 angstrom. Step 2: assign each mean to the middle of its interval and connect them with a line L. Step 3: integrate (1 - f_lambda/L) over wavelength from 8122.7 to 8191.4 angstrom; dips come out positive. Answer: 6.3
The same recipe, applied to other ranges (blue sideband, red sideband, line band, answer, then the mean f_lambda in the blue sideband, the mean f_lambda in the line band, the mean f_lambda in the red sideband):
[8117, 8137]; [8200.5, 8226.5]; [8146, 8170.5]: 2.02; 12.7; 11.3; 11.7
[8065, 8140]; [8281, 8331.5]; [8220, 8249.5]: 0.89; 12.7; 12.1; 12.3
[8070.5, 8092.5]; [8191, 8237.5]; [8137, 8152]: 1.37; 12.1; 10.9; 11.9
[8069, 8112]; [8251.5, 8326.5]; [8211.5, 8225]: 0.35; 12.8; 12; 12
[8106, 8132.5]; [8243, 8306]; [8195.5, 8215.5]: 1.59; 13.4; 11.5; 11.9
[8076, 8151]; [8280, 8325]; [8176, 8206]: 1.67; 12.6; 11.7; 12.2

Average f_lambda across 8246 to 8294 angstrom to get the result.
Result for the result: 11.9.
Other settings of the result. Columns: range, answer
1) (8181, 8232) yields 11.8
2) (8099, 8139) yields 13.2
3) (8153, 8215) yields 11.6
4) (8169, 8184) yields 11.6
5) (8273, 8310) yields 12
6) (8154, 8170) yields 11.5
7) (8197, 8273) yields 11.8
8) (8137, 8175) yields 11.2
